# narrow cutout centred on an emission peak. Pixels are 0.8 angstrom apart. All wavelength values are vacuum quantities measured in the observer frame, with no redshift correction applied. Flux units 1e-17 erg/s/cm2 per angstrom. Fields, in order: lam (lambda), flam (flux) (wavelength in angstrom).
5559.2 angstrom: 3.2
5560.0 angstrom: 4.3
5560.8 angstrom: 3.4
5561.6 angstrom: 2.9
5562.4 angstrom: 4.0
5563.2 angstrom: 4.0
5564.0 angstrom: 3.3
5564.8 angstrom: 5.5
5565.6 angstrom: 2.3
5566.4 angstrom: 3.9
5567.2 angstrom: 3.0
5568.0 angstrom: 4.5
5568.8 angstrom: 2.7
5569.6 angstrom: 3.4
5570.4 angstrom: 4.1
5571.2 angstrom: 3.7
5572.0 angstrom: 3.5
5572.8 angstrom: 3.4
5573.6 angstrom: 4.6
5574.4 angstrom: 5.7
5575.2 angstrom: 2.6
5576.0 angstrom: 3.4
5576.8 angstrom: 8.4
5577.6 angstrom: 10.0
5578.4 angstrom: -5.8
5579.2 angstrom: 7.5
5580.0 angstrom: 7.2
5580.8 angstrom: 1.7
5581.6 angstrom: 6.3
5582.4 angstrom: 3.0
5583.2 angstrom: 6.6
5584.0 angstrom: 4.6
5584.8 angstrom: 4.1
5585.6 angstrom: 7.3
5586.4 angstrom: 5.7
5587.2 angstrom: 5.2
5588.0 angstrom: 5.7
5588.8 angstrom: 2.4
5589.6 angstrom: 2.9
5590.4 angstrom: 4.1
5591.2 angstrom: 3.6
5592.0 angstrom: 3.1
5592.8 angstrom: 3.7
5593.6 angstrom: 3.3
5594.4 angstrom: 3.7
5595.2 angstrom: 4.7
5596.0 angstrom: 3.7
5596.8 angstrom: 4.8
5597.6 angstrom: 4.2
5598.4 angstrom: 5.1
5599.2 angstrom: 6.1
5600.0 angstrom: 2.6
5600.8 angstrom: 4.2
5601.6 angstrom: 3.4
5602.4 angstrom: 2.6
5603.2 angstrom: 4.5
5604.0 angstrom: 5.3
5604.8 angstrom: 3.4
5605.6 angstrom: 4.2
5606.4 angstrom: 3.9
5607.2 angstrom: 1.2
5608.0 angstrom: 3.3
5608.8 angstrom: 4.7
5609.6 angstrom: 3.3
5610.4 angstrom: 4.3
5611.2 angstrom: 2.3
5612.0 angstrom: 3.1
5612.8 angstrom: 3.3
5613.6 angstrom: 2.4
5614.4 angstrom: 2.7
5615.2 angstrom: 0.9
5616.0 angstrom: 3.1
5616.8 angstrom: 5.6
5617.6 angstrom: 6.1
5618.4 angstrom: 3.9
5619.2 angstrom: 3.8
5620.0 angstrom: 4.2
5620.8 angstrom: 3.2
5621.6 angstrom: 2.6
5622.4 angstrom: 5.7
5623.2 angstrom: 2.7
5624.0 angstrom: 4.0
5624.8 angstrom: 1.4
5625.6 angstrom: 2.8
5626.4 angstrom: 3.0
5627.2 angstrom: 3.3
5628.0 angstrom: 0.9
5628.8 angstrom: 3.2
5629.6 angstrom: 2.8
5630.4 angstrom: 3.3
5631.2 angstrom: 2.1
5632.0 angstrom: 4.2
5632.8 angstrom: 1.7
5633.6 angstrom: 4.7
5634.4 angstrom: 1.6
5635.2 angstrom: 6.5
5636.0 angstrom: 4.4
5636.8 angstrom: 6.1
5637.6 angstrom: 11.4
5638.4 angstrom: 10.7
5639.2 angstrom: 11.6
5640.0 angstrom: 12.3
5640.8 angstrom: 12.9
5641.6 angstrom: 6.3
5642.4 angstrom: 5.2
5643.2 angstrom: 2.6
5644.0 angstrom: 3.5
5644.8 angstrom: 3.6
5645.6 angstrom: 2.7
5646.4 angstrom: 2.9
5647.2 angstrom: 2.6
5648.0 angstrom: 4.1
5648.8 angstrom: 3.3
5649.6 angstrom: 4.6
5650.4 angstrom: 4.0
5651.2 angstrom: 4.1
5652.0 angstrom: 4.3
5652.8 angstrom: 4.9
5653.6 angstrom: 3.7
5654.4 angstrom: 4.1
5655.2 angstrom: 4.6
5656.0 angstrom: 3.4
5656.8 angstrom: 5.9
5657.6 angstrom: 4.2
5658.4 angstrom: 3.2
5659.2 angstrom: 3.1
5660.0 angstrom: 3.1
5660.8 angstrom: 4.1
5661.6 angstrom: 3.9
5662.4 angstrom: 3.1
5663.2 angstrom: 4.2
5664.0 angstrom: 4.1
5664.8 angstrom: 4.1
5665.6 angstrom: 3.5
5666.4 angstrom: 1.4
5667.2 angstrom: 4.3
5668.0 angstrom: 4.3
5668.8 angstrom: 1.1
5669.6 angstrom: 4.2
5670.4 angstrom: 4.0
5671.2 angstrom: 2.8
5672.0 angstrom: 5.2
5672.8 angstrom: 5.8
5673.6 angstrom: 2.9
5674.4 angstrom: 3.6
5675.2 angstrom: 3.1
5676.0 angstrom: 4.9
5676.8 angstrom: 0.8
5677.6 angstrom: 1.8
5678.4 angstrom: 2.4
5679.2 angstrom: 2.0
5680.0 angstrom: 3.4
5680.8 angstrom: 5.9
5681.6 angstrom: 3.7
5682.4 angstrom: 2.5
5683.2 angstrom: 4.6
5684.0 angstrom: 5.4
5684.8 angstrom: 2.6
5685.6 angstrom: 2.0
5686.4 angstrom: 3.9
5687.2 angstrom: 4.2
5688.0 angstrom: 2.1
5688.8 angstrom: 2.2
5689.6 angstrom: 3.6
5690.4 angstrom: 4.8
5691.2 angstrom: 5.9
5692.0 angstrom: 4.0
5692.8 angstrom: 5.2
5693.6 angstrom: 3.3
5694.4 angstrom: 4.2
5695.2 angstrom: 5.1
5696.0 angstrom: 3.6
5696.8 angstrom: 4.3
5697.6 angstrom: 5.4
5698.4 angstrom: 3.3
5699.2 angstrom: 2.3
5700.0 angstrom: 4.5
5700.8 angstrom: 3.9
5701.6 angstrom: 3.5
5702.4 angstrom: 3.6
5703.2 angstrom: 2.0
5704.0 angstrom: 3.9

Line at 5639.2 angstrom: [O III] 5007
